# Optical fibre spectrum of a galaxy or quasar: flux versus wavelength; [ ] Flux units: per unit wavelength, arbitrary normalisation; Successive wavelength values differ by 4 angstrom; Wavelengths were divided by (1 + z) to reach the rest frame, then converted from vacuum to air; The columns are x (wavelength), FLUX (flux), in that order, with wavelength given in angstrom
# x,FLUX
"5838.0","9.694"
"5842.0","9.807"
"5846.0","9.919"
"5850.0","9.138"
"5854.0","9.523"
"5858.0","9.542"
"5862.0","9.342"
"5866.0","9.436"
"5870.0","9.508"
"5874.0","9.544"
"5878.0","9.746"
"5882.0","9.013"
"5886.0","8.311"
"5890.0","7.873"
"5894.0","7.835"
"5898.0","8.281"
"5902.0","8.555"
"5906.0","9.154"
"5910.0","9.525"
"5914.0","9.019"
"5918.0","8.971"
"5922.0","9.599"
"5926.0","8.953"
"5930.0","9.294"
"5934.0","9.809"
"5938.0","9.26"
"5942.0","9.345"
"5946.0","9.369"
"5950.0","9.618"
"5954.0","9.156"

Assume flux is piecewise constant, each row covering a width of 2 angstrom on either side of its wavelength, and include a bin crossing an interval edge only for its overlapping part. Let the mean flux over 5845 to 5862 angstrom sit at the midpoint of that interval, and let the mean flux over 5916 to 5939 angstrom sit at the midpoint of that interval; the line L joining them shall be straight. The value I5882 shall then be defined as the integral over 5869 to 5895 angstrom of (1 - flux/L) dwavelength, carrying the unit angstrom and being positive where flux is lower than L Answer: 1.6 angstrom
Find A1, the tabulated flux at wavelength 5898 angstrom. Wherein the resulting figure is 8.281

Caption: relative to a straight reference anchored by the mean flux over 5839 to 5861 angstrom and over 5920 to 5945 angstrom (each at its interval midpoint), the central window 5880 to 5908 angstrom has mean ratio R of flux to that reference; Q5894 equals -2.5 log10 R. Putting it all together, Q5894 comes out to 0.13 mag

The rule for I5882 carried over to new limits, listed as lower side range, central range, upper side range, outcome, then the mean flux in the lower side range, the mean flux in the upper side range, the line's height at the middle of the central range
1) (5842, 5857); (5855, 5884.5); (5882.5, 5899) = -1.9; 9.57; 8.15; 8.87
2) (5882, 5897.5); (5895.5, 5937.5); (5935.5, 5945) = -1.5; 8.16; 9.34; 8.78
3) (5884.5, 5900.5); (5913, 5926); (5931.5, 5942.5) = -0.4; 8.08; 9.48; 8.93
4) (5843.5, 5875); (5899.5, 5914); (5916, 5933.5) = 0.4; 9.5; 9.26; 9.32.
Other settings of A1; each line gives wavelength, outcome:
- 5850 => 9.138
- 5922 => 9.599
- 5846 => 9.919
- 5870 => 9.508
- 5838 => 9.694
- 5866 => 9.436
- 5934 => 9.809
